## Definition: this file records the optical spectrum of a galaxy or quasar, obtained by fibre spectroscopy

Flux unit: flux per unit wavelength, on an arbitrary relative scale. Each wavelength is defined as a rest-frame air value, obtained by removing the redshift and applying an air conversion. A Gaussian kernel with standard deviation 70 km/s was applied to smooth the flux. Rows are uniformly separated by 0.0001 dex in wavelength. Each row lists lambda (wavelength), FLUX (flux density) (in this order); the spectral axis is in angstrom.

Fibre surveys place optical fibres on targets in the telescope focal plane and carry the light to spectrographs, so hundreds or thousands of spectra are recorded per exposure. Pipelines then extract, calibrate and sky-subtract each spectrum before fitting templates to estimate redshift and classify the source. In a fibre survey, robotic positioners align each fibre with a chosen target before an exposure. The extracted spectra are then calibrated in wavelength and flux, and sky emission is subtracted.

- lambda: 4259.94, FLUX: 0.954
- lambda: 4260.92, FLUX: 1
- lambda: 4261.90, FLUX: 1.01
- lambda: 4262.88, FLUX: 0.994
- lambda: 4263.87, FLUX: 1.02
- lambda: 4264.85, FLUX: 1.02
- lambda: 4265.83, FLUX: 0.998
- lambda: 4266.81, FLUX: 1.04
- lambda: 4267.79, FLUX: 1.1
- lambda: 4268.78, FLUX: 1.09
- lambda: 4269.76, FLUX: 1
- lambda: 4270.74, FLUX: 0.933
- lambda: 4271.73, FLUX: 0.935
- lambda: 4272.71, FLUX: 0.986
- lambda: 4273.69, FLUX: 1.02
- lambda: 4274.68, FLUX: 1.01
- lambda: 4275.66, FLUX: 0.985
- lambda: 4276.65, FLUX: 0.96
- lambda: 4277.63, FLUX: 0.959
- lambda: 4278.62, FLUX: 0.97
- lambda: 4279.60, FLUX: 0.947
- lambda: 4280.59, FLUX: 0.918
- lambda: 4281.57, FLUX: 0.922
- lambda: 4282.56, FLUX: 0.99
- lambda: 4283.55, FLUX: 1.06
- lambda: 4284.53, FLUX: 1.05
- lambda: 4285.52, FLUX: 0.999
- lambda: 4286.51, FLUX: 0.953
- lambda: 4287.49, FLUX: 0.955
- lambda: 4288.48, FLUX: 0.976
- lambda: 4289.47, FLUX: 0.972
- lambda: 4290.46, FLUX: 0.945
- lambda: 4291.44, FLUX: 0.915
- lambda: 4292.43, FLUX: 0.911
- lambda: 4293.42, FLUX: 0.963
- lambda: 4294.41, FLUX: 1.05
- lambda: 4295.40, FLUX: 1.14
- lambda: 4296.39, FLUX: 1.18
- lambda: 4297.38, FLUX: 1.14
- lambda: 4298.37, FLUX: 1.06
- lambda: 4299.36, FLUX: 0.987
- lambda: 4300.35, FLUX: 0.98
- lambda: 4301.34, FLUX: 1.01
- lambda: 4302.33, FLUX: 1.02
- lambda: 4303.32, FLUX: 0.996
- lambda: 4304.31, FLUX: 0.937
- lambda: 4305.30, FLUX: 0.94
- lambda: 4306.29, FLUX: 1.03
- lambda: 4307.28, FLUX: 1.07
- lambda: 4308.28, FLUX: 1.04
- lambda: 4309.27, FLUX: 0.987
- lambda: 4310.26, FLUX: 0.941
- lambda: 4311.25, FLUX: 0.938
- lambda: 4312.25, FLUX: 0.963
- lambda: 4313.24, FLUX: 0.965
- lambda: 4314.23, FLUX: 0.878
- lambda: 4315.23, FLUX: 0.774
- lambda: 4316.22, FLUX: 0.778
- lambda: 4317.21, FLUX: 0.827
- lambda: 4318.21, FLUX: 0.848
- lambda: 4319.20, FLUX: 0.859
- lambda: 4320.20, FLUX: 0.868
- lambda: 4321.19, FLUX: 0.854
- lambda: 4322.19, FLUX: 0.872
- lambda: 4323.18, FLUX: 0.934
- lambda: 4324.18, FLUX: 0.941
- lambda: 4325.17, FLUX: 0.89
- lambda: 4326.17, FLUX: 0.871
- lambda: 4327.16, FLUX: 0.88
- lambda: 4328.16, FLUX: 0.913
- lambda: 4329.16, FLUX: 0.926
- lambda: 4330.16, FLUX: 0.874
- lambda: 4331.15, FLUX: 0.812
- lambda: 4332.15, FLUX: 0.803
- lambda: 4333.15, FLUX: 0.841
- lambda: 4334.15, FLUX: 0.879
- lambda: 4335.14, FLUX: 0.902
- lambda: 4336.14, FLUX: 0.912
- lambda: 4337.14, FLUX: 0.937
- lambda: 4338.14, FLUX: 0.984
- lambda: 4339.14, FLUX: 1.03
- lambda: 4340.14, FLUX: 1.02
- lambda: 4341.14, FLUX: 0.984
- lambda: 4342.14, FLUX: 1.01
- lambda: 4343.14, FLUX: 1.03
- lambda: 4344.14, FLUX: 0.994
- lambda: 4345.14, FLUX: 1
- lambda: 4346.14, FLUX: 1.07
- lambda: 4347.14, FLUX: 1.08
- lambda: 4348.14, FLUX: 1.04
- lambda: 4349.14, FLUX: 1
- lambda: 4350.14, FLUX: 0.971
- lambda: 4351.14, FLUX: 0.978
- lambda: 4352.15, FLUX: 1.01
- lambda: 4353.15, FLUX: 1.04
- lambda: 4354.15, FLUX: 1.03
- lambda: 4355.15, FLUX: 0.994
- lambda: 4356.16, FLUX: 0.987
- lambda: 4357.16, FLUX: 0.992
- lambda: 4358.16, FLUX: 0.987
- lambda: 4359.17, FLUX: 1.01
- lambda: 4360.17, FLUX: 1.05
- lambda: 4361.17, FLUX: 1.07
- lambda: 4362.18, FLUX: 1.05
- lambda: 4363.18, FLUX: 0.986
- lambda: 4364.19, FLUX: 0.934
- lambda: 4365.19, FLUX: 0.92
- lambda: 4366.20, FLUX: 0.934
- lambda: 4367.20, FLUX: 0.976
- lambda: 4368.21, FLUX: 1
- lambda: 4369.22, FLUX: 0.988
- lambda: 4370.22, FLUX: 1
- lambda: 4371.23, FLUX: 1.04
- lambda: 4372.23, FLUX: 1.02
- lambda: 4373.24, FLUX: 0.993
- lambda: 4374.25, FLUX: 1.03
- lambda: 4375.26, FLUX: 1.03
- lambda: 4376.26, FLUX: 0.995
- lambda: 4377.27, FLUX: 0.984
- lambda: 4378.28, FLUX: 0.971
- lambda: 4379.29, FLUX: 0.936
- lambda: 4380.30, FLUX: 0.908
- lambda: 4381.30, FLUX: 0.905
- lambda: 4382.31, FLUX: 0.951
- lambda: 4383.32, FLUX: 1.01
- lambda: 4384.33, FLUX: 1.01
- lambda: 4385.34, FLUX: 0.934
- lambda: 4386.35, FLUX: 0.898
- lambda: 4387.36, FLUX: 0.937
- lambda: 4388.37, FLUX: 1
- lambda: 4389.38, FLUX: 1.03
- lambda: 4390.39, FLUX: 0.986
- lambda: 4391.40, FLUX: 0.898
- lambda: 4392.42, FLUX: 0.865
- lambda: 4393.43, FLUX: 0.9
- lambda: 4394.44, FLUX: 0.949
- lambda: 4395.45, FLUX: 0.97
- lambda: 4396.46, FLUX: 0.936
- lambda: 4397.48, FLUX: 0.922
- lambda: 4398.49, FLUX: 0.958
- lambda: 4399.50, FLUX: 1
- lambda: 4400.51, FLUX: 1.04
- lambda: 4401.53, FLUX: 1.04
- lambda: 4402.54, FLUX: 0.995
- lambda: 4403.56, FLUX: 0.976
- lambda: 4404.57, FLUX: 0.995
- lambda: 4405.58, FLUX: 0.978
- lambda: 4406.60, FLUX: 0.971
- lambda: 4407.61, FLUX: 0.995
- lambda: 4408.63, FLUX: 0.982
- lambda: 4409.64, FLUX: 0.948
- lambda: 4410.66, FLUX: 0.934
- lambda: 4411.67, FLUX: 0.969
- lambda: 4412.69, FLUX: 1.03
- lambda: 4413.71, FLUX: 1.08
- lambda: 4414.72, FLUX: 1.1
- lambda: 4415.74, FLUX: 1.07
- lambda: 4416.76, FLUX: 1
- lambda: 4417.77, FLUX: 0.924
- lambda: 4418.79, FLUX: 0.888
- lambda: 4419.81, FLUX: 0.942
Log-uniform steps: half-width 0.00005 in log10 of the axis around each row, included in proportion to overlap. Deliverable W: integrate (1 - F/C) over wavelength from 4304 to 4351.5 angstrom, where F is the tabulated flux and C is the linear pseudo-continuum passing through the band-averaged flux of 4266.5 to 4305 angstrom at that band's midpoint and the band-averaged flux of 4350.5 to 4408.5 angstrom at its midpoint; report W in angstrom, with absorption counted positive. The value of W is 2.7 angstrom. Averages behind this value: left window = 0.999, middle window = 0.935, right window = 0.98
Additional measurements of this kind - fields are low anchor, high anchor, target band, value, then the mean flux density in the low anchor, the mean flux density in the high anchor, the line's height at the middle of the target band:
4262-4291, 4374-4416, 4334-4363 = -0.6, 0.99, 0.976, 0.981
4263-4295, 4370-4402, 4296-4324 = 0.9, 0.986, 0.97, 0.982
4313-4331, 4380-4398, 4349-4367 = -1.7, 0.873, 0.945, 0.912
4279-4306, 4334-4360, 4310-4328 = 2.1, 0.997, 0.998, 0.997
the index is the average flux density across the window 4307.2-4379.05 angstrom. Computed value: 0.958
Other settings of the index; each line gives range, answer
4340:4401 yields 0.986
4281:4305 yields 1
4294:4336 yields 0.937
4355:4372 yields 0.996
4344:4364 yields 1.02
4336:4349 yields 1.01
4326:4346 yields 0.934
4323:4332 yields 0.888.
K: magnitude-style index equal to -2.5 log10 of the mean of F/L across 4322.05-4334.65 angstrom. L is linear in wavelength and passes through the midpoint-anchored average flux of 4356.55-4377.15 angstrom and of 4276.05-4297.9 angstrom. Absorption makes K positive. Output 0.14 mag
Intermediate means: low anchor 0.994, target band 0.88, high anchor 1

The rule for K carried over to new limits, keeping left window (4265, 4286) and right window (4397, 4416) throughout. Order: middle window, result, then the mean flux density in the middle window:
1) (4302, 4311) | 0.00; 0.994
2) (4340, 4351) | -0.02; 1.02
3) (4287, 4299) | -0.02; 1.02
